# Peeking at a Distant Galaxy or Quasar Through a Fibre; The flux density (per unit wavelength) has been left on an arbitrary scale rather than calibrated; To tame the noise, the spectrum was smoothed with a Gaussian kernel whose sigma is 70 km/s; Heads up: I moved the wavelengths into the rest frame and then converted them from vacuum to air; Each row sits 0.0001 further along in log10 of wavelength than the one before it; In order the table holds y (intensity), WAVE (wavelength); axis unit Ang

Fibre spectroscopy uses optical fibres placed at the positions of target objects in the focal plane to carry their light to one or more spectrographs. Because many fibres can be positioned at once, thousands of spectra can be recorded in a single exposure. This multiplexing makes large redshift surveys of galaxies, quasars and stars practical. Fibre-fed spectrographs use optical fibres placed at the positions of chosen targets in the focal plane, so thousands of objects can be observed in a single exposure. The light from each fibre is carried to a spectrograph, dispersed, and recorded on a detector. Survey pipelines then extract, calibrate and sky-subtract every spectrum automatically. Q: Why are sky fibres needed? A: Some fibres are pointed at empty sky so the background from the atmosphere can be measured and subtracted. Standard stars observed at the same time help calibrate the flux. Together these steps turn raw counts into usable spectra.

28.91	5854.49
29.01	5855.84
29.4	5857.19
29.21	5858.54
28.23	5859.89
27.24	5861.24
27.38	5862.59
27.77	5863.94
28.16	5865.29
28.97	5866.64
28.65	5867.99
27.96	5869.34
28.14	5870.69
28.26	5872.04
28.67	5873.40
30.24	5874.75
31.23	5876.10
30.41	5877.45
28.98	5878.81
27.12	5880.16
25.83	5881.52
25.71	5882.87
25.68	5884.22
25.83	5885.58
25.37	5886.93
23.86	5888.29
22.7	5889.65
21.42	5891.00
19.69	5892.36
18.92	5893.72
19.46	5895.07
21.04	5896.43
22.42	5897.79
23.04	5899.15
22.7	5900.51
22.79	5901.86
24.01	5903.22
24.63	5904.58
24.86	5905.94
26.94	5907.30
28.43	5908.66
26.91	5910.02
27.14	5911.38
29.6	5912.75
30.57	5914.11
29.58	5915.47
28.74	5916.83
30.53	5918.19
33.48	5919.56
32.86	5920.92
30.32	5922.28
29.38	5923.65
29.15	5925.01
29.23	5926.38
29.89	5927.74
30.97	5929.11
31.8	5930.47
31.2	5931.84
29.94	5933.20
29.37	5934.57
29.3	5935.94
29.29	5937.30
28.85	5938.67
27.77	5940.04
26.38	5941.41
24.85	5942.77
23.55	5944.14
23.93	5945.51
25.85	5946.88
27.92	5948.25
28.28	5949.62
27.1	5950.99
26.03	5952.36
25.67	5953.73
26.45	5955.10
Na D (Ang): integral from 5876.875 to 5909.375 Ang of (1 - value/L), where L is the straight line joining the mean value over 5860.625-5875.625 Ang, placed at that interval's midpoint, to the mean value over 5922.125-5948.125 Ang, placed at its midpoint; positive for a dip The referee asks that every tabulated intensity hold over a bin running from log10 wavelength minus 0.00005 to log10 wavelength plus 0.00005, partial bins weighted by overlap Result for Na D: 4.8 Ang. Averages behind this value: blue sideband 28.4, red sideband 28.4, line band 24.2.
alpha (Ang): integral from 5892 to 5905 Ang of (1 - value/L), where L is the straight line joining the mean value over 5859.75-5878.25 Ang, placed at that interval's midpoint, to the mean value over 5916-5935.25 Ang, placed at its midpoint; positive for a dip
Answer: 3.4 Ang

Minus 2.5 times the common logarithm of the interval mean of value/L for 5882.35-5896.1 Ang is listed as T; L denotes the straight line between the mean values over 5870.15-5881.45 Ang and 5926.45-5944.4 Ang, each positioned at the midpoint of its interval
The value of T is 0.26 mag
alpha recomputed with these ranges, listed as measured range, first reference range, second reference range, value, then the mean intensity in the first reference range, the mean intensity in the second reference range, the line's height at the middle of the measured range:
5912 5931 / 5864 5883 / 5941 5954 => -2.5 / 28.5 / 26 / 26.9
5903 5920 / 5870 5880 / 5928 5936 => 1.1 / 29.3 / 30.5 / 30.1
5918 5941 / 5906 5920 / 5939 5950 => -2.3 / 28.9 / 26.1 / 27.4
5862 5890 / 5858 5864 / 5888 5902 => -2.7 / 28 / 21.5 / 25.1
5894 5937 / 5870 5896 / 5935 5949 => -2.3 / 25.6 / 26.8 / 26.3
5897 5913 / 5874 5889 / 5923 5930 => 1.9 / 27.3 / 29.8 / 28.6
